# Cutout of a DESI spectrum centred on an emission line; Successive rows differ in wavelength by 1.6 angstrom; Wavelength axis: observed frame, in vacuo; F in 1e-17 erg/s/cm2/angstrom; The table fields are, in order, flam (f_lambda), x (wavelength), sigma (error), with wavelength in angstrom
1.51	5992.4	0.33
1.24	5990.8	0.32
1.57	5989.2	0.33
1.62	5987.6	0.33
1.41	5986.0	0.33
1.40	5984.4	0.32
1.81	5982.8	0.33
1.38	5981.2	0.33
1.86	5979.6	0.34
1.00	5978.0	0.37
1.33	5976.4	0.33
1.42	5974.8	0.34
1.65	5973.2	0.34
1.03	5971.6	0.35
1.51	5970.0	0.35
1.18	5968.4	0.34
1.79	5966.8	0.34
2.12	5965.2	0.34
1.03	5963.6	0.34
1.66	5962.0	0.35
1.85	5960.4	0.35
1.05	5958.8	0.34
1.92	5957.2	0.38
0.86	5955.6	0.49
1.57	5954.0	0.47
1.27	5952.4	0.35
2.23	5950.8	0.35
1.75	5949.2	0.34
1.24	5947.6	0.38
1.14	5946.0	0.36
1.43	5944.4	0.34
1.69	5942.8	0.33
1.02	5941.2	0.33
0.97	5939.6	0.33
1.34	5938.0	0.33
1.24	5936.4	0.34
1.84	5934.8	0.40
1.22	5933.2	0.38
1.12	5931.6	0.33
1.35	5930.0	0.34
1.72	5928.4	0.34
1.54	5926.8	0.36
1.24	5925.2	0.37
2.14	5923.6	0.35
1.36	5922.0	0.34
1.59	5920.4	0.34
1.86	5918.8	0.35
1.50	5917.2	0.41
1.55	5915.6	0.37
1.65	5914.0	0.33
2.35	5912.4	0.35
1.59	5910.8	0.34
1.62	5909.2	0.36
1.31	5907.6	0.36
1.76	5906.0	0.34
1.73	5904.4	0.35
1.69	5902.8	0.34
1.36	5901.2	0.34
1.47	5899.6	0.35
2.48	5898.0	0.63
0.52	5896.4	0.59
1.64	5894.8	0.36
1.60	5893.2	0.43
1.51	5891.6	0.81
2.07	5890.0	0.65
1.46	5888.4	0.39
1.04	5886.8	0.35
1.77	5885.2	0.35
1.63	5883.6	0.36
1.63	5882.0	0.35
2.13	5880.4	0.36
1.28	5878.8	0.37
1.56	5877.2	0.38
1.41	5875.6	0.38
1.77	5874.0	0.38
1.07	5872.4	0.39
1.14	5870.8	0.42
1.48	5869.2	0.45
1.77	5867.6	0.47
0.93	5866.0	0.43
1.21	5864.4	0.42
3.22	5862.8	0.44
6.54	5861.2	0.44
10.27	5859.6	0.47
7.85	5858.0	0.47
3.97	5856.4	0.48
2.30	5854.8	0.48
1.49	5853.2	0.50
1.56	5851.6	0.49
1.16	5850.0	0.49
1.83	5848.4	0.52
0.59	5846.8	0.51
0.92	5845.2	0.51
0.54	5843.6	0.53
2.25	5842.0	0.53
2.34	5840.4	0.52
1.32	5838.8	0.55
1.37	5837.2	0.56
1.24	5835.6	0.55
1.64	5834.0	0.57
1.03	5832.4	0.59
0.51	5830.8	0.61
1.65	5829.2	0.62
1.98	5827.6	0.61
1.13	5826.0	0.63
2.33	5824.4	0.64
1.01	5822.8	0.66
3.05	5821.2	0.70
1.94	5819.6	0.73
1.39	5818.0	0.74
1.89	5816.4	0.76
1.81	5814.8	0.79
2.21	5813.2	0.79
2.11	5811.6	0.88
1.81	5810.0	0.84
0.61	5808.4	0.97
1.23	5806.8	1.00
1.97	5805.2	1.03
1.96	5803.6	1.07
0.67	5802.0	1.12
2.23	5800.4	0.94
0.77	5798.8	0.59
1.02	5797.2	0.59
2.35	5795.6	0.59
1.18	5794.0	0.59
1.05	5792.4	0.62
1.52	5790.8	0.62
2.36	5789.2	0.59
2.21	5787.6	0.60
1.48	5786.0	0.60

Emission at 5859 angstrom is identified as H-gamma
